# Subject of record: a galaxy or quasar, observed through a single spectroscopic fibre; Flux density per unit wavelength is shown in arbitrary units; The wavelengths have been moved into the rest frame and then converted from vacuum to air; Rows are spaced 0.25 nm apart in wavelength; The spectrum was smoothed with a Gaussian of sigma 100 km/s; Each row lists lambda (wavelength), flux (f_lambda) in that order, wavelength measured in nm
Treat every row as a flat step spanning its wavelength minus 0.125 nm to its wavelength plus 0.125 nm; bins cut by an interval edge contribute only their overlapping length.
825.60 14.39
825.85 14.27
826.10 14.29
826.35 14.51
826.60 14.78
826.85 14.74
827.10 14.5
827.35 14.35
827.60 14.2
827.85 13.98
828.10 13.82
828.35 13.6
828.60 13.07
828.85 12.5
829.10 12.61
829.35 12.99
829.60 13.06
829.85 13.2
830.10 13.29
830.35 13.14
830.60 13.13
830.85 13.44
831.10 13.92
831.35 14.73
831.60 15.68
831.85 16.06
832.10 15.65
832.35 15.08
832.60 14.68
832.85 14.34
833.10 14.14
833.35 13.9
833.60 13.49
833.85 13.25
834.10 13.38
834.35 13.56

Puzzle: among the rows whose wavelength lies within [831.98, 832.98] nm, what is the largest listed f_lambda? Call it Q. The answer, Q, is 15.65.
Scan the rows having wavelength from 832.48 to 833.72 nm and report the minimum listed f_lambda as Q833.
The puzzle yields 13.49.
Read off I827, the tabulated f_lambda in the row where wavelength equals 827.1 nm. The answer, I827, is 14.5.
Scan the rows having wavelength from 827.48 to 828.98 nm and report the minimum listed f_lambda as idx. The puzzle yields 12.5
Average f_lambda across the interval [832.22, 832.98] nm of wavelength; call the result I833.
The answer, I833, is 14.7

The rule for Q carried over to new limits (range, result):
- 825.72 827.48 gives 14.78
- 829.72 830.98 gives 13.44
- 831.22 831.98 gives 16.06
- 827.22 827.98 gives 14.35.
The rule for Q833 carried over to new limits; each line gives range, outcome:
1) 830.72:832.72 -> 13.44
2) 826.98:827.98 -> 13.98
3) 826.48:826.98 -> 14.74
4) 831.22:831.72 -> 14.73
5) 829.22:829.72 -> 12.99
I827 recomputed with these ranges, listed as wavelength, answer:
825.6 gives 14.39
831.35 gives 14.73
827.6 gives 14.2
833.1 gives 14.14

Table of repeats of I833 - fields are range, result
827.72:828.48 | 13.8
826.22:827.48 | 14.6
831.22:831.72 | 15.2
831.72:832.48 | 15.6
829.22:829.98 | 13.1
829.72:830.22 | 13.2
